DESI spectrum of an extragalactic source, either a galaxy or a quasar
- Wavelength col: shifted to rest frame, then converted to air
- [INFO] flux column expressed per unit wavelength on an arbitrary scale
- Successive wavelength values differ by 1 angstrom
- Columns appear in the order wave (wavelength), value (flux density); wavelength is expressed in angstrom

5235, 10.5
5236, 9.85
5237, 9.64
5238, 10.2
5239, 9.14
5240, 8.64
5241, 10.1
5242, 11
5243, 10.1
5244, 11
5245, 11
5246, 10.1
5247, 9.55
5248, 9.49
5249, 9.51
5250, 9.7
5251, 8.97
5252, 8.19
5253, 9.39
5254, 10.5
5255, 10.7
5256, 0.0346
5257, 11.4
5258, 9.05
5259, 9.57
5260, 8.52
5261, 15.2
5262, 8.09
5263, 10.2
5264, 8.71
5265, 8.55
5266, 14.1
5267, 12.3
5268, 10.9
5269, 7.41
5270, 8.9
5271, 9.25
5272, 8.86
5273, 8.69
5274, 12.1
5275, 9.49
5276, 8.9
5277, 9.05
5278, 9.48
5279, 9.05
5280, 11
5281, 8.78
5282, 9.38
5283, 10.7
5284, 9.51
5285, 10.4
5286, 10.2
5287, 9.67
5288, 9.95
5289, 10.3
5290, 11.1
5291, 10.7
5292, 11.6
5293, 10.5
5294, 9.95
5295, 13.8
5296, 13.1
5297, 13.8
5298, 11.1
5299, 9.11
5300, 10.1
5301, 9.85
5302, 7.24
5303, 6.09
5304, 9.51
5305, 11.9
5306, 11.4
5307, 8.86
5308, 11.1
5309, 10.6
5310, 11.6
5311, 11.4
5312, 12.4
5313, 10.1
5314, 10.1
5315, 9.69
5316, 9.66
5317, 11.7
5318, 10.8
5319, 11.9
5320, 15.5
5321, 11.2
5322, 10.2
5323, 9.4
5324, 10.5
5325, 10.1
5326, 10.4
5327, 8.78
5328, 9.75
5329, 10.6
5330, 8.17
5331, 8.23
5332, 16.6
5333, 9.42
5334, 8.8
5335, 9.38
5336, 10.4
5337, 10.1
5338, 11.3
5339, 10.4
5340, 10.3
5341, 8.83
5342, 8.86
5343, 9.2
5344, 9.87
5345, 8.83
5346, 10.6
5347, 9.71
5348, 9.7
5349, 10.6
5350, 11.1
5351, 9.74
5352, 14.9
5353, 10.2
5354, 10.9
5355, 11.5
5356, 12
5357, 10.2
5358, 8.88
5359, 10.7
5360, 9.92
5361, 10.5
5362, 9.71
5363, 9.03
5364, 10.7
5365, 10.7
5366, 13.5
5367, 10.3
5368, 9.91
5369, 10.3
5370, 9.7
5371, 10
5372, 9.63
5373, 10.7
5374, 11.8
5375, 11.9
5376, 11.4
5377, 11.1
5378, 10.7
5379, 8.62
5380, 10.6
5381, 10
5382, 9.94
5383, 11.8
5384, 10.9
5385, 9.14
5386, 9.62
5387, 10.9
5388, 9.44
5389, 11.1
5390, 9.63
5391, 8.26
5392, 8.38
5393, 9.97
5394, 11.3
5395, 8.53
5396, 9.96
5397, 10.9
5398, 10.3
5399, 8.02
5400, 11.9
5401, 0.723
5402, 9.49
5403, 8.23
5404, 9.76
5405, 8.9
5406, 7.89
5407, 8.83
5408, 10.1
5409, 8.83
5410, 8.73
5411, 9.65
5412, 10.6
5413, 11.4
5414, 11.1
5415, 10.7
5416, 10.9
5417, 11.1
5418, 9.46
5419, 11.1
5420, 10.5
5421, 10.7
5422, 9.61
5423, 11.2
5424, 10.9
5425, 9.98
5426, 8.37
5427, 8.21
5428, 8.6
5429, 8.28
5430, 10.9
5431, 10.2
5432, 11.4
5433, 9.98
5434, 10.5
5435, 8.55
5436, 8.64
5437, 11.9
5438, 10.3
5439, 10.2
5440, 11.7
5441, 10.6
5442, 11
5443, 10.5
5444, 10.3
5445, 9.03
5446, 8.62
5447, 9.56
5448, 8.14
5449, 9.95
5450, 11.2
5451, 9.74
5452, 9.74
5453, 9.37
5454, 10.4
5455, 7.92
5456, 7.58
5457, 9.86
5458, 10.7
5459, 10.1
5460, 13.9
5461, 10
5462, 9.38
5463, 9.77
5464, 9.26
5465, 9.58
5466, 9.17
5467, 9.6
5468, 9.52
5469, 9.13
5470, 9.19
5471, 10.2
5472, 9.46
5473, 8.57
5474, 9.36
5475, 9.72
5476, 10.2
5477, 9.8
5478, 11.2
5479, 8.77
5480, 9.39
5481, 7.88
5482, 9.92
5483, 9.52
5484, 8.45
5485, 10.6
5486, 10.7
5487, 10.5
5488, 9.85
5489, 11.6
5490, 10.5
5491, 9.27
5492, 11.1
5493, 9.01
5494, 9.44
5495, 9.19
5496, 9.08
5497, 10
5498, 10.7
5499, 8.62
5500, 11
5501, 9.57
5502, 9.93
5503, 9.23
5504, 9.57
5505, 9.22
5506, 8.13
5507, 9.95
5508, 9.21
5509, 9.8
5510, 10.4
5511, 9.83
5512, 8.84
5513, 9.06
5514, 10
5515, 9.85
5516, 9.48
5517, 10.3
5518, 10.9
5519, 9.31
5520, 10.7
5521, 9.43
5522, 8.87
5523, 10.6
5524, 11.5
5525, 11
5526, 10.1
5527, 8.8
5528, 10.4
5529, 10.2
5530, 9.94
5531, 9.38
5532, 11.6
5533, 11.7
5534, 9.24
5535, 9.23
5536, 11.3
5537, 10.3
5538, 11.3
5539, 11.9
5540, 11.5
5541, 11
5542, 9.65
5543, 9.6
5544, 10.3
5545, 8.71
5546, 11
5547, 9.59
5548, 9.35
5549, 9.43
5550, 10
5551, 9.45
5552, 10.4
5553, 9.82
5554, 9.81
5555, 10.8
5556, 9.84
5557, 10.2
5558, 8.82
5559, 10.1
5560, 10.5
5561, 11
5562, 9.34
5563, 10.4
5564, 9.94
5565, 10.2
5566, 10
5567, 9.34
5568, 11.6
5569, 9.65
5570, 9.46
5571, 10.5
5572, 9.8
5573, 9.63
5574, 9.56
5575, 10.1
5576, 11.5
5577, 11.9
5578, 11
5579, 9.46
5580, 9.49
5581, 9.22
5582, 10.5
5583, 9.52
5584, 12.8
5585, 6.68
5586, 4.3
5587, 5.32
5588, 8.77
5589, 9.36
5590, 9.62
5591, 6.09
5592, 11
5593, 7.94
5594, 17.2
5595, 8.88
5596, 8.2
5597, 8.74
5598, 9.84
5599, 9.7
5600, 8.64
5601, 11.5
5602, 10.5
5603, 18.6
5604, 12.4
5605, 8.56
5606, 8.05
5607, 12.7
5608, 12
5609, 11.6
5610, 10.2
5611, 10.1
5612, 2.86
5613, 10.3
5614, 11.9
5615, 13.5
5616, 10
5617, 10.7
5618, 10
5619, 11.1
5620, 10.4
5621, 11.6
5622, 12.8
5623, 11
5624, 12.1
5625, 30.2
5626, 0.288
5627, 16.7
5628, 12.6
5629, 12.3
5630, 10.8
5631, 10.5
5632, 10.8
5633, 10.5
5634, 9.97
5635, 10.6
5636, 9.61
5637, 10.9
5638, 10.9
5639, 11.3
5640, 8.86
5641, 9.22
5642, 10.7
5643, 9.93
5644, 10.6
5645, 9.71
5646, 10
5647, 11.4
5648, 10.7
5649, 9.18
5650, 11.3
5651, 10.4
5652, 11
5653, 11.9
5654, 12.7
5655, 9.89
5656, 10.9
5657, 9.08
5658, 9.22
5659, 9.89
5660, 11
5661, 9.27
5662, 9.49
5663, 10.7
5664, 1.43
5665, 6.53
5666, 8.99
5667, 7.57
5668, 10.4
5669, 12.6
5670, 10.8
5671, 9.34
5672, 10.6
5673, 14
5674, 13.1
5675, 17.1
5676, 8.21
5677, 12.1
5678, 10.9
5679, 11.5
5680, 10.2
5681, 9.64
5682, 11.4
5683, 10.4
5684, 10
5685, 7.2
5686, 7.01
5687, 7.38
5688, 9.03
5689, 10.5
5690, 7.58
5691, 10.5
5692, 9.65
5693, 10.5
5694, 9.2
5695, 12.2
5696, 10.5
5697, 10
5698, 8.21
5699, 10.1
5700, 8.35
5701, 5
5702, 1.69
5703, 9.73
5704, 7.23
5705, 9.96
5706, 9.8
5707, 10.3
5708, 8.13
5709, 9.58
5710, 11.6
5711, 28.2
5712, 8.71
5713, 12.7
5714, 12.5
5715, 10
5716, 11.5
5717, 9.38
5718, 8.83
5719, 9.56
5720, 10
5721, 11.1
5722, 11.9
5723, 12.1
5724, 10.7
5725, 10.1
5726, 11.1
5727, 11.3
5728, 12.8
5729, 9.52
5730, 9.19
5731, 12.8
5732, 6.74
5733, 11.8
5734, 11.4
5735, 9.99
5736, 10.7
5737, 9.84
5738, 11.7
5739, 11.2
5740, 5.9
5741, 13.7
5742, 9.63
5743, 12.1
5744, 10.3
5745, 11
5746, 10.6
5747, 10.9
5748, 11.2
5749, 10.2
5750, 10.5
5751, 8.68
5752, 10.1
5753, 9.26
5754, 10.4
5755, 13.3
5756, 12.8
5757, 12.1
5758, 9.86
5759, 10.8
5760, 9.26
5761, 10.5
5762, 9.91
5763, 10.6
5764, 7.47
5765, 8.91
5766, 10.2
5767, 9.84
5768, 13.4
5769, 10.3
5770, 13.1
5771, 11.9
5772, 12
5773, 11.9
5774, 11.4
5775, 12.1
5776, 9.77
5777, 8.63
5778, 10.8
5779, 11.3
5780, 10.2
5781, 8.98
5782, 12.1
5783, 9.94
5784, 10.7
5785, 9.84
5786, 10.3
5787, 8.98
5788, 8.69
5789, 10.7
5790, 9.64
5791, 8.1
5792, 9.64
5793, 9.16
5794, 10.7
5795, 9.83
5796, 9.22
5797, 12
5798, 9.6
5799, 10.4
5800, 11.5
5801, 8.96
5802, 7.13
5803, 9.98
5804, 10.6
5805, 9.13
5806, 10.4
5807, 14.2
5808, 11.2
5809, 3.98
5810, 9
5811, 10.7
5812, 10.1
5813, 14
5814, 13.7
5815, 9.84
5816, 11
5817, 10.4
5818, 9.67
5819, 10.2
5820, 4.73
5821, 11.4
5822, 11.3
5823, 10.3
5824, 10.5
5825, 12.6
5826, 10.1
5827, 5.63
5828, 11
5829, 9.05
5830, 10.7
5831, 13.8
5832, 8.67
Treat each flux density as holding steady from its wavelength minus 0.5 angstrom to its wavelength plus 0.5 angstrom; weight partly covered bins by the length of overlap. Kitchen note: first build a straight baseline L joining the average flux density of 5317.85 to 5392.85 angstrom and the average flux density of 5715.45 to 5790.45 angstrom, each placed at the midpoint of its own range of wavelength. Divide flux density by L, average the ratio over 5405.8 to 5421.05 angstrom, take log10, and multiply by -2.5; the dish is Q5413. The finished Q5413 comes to 0.03 mag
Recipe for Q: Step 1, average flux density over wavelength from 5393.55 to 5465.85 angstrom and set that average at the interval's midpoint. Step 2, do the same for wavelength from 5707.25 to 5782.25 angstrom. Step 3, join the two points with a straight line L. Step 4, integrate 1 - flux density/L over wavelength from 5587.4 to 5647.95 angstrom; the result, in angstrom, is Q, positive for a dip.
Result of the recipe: -2.0 angstrom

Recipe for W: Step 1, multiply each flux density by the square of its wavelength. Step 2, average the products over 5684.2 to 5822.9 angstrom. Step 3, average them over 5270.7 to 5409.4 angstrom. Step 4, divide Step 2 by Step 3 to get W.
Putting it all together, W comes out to 1.2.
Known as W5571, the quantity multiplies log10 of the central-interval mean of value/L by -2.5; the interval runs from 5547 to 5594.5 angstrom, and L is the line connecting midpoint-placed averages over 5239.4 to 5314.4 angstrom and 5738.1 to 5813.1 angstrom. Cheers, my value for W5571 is 0.05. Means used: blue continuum 10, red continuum 10.4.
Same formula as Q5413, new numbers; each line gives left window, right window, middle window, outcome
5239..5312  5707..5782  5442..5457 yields 0.09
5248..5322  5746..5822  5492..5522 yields 0.06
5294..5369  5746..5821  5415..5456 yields 0.05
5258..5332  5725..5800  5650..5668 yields 0.10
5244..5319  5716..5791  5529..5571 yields 0.02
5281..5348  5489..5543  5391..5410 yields 0.14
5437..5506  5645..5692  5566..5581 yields -0.02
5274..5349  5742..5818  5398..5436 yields 0.08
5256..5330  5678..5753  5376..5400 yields 0.02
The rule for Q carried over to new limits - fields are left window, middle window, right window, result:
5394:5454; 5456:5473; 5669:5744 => 0.08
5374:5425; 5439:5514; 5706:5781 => 2.78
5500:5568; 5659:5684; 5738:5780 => 0.34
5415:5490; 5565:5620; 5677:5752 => 0.23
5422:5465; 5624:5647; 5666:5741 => -2.31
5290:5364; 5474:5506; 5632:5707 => 1.34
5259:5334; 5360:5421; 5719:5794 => 2.37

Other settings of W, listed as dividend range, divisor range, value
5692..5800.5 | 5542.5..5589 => 1.14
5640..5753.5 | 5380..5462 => 1.15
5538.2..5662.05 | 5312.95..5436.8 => 1.11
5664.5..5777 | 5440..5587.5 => 1.14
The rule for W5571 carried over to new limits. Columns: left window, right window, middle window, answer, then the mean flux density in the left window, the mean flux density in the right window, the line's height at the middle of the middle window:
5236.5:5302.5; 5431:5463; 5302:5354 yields -0.04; 9.95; 10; 9.97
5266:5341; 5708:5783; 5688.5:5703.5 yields 0.21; 10.3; 10.9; 10.8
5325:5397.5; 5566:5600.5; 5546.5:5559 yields -0.02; 10.3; 9.57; 9.67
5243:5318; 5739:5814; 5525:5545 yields -0.01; 10.1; 10.4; 10.2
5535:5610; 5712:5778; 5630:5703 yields 0.05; 10.1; 10.7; 10.4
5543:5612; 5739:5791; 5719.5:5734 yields -0.04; 9.95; 10.5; 10.4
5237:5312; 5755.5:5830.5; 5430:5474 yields 0.02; 10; 10.3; 10.1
